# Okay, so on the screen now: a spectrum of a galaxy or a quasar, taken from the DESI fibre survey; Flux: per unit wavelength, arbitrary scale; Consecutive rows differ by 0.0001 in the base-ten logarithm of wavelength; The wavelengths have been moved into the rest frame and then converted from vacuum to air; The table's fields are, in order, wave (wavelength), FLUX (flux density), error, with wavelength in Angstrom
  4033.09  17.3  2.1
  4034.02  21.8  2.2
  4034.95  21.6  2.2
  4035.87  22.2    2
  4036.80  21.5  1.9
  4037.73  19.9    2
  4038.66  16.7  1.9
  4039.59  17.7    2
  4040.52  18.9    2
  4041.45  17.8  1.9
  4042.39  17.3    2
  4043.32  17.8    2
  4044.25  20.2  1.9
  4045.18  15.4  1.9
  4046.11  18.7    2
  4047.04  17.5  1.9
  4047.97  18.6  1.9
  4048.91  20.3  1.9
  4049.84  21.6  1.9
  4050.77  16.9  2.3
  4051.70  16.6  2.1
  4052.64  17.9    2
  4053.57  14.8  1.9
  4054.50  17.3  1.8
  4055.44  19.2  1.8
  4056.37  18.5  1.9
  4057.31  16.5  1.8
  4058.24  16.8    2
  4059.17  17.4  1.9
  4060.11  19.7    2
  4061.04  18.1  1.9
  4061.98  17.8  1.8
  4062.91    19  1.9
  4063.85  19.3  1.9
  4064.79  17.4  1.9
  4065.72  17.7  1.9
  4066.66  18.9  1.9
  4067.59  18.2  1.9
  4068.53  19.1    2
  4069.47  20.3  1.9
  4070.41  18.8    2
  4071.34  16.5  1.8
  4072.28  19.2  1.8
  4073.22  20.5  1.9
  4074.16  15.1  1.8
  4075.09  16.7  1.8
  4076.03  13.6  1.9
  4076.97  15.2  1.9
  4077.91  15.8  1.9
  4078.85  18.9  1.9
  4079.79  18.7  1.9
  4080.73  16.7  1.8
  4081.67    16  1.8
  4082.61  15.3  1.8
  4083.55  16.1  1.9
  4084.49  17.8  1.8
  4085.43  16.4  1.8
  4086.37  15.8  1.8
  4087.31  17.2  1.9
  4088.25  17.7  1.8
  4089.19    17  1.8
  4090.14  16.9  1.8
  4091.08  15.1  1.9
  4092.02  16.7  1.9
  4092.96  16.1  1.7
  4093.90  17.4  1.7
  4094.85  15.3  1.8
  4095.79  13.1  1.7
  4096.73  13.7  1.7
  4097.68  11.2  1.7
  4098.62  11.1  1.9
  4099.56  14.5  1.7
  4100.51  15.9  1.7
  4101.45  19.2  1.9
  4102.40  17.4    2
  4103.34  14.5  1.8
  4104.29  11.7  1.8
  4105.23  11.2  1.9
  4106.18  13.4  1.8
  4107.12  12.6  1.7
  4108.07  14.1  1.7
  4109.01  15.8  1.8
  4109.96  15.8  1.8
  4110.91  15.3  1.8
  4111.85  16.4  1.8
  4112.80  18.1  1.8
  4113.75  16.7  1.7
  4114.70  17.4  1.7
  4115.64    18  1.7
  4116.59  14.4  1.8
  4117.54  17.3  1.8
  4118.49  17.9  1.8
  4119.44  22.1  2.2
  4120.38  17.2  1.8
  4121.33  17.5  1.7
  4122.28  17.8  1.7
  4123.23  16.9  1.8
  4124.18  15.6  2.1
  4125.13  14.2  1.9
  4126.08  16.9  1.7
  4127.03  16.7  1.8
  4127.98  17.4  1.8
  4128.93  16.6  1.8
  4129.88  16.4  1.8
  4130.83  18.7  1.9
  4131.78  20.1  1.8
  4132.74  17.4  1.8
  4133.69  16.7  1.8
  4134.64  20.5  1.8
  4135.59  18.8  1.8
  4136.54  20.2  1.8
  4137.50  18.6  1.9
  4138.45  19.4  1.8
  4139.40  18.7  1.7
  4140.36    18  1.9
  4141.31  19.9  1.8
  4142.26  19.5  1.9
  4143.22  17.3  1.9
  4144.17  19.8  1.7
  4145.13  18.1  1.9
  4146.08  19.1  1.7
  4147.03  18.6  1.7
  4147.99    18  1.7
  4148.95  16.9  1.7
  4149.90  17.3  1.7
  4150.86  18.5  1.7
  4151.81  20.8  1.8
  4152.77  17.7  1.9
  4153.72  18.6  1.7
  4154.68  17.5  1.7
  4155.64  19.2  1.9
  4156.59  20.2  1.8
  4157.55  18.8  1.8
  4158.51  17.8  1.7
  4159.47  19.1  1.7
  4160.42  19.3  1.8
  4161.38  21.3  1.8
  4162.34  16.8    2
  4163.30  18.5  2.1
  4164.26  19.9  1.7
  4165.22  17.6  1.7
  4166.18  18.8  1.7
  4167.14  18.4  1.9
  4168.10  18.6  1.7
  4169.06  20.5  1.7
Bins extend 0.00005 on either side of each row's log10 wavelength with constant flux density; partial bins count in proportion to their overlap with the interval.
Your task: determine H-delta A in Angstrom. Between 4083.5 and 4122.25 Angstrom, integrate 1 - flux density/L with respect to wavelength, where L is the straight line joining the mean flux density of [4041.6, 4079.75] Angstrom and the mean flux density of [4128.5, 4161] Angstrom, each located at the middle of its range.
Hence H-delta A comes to 5.09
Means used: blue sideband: 17.9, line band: 15.9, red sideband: 18.6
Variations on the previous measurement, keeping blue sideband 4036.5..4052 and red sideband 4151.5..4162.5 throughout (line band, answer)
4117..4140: 1.14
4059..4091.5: 1.99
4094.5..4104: 2.11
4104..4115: 2.26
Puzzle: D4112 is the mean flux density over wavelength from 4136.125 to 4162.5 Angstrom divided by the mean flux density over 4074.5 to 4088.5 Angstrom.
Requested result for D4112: 1.1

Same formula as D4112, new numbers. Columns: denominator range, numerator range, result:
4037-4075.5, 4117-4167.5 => 1.01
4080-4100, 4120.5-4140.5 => 1.14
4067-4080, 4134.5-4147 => 1.08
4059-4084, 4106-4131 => 0.94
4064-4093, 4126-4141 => 1.06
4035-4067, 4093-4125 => 0.85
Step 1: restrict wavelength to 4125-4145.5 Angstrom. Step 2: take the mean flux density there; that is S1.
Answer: 18.2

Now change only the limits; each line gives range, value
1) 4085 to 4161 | 17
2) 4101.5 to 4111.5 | 14.4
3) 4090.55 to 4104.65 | 14.9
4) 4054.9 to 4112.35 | 16.4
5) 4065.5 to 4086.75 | 17.3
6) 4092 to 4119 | 15.2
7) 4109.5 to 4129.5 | 17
